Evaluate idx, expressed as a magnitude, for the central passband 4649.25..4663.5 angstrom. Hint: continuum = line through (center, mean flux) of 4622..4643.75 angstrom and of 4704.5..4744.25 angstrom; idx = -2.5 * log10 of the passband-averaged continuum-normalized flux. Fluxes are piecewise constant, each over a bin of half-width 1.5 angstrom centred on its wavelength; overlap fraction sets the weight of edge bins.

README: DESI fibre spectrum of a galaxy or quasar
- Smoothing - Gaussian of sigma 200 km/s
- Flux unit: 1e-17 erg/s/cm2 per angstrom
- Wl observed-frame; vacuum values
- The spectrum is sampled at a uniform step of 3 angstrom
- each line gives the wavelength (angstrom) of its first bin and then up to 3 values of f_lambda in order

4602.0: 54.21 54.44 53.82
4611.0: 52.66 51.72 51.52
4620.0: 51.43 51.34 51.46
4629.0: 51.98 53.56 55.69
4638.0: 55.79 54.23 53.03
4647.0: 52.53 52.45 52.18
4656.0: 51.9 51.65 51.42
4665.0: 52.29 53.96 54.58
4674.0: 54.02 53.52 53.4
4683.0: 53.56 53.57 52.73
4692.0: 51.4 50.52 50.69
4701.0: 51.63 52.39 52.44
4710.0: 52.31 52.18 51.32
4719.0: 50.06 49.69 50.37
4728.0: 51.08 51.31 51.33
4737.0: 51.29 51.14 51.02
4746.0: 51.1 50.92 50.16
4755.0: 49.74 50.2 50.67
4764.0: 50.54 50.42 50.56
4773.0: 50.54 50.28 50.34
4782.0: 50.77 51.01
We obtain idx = 0.02 mag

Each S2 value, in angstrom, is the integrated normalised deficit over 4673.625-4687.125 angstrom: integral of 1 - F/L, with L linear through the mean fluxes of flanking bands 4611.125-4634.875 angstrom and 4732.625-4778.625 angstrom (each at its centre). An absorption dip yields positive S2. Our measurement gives -0.55 angstrom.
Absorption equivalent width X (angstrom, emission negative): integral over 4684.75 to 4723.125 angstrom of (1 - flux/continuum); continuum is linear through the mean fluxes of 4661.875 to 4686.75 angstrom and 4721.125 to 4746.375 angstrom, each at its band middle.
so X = 0.4 angstrom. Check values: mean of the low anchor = 53.5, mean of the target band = 51.6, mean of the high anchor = 50.9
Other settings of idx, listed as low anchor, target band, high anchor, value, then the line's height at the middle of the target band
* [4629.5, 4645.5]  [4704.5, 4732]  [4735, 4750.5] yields 0.013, 51.8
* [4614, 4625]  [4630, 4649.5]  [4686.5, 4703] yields -0.052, 51.5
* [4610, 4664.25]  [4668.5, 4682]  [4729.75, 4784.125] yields -0.039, 52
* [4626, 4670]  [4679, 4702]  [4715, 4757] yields -0.005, 51.9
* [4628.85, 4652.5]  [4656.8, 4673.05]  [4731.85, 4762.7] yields 0.005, 53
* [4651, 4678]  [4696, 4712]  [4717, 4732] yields -0.012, 51.3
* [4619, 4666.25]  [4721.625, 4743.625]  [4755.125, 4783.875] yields 0.003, 51.1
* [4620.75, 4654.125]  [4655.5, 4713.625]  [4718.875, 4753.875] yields -0.011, 52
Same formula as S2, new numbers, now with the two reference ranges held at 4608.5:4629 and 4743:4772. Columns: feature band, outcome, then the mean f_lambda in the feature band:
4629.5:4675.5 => -1.6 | 53.3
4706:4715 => -0.2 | 52.2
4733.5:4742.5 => -0.1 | 51.2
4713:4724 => 0.1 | 50.6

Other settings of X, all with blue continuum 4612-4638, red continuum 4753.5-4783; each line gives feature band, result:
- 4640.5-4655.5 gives -0.2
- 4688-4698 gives 0.0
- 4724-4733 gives 0.0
